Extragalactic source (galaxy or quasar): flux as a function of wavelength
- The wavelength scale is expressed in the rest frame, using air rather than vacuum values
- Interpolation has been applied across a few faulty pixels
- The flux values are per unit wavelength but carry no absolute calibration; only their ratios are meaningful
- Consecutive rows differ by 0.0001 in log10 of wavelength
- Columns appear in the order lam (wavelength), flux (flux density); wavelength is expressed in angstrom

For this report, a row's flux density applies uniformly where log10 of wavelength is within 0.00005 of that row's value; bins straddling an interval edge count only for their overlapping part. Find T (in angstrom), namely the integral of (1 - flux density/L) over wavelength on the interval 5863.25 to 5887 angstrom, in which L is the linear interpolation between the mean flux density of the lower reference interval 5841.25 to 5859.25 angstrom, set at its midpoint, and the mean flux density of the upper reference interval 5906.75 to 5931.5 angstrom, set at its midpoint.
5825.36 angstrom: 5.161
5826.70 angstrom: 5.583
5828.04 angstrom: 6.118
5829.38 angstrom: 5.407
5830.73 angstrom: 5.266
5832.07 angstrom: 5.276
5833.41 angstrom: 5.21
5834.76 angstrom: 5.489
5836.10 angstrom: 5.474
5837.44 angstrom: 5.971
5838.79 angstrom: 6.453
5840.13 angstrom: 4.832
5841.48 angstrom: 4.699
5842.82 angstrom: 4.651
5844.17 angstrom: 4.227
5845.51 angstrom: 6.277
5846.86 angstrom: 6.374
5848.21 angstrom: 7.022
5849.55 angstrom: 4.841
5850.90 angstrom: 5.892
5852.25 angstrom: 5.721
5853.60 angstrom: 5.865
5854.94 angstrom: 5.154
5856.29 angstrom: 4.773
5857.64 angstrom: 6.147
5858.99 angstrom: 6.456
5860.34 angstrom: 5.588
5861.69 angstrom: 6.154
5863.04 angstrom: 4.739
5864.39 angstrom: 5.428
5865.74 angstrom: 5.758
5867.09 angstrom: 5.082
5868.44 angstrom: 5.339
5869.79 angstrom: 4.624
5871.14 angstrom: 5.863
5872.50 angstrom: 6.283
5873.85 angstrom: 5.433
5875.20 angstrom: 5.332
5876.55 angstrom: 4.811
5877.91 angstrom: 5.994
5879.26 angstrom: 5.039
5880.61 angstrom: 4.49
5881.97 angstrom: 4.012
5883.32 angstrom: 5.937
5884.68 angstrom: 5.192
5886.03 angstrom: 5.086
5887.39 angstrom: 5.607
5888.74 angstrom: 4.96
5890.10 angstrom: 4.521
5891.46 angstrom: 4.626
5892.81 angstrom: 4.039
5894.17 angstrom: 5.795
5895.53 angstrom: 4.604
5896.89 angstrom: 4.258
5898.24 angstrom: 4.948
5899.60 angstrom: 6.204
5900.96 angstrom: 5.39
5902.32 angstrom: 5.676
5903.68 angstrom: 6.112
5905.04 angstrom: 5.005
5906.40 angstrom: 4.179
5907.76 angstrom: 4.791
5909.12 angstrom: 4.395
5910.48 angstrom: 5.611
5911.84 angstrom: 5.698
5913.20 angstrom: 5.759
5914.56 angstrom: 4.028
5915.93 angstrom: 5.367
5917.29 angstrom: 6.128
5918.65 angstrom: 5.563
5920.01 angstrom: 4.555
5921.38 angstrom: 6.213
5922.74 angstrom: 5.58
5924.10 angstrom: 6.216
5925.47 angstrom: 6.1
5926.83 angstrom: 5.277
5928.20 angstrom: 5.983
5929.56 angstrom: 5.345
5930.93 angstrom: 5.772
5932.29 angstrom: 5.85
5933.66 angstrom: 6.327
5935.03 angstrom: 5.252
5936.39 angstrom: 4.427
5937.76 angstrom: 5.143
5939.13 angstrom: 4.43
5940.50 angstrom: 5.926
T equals 1.1 angstrom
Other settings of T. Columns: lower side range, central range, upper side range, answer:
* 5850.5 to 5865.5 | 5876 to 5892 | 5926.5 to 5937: 1.6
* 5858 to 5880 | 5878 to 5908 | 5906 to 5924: 1.9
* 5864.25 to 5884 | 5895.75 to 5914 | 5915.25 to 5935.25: 1.1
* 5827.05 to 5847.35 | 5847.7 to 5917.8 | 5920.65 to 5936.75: 3.5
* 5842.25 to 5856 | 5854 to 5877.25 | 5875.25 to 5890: -0.6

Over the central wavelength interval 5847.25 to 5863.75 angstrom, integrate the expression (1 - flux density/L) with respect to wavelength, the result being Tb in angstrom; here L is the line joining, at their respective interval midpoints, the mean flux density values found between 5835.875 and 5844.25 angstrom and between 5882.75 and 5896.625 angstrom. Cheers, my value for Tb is -1.7 angstrom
